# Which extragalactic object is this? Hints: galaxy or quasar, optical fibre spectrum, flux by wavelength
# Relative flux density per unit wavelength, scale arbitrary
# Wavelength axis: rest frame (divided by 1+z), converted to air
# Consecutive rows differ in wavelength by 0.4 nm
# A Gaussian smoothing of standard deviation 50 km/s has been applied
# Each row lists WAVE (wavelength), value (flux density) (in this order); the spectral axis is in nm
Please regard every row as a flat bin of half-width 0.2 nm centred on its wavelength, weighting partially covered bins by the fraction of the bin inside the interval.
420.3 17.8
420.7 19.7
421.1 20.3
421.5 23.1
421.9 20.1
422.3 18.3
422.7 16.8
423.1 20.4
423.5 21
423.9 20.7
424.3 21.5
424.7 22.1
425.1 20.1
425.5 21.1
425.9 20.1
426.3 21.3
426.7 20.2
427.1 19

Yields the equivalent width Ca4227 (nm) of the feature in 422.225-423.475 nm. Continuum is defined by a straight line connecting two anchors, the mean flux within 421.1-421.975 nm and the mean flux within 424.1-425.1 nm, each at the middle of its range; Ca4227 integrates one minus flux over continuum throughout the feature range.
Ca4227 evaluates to 0.153 nm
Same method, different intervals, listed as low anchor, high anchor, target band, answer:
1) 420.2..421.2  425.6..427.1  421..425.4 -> -0.14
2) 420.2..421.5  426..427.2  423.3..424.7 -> -0.08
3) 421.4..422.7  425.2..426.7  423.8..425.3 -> -0.06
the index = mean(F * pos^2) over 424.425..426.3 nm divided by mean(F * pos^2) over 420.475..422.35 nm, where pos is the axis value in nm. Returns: 1.04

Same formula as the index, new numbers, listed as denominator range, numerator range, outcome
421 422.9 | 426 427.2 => 1.05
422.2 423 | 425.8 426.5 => 1.19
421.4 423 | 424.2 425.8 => 1.10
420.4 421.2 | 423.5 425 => 1.10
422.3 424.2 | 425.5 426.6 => 1.07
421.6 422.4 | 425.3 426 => 1.06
